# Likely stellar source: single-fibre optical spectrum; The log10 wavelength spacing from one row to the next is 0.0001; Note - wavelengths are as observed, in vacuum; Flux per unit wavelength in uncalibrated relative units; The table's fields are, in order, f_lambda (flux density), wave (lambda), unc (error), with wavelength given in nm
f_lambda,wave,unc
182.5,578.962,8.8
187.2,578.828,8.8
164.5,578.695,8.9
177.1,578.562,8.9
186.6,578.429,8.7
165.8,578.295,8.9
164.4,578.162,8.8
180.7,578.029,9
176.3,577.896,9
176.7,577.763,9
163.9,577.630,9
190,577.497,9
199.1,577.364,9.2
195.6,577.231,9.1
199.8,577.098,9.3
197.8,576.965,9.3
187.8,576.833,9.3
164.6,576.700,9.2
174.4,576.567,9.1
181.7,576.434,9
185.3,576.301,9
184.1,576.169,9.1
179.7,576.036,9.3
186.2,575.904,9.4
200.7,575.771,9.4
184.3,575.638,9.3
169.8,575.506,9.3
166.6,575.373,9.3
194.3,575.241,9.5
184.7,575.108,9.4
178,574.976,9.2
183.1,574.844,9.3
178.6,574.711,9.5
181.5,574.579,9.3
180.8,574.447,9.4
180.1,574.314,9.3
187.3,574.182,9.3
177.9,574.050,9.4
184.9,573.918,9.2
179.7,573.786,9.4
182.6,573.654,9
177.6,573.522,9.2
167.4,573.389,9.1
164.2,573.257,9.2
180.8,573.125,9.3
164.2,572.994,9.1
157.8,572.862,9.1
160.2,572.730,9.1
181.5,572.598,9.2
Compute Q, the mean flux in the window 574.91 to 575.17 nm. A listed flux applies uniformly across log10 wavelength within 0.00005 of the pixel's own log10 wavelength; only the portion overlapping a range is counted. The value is 182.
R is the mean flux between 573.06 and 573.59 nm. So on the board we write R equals 172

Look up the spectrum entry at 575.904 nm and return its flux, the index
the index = 186.2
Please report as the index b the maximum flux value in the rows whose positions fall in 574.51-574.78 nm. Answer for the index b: 181.5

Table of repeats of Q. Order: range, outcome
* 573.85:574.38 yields 183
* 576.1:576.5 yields 184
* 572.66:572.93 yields 159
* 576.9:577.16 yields 199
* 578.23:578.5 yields 176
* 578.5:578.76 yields 171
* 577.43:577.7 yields 177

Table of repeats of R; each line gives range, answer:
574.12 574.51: 182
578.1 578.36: 165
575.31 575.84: 180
